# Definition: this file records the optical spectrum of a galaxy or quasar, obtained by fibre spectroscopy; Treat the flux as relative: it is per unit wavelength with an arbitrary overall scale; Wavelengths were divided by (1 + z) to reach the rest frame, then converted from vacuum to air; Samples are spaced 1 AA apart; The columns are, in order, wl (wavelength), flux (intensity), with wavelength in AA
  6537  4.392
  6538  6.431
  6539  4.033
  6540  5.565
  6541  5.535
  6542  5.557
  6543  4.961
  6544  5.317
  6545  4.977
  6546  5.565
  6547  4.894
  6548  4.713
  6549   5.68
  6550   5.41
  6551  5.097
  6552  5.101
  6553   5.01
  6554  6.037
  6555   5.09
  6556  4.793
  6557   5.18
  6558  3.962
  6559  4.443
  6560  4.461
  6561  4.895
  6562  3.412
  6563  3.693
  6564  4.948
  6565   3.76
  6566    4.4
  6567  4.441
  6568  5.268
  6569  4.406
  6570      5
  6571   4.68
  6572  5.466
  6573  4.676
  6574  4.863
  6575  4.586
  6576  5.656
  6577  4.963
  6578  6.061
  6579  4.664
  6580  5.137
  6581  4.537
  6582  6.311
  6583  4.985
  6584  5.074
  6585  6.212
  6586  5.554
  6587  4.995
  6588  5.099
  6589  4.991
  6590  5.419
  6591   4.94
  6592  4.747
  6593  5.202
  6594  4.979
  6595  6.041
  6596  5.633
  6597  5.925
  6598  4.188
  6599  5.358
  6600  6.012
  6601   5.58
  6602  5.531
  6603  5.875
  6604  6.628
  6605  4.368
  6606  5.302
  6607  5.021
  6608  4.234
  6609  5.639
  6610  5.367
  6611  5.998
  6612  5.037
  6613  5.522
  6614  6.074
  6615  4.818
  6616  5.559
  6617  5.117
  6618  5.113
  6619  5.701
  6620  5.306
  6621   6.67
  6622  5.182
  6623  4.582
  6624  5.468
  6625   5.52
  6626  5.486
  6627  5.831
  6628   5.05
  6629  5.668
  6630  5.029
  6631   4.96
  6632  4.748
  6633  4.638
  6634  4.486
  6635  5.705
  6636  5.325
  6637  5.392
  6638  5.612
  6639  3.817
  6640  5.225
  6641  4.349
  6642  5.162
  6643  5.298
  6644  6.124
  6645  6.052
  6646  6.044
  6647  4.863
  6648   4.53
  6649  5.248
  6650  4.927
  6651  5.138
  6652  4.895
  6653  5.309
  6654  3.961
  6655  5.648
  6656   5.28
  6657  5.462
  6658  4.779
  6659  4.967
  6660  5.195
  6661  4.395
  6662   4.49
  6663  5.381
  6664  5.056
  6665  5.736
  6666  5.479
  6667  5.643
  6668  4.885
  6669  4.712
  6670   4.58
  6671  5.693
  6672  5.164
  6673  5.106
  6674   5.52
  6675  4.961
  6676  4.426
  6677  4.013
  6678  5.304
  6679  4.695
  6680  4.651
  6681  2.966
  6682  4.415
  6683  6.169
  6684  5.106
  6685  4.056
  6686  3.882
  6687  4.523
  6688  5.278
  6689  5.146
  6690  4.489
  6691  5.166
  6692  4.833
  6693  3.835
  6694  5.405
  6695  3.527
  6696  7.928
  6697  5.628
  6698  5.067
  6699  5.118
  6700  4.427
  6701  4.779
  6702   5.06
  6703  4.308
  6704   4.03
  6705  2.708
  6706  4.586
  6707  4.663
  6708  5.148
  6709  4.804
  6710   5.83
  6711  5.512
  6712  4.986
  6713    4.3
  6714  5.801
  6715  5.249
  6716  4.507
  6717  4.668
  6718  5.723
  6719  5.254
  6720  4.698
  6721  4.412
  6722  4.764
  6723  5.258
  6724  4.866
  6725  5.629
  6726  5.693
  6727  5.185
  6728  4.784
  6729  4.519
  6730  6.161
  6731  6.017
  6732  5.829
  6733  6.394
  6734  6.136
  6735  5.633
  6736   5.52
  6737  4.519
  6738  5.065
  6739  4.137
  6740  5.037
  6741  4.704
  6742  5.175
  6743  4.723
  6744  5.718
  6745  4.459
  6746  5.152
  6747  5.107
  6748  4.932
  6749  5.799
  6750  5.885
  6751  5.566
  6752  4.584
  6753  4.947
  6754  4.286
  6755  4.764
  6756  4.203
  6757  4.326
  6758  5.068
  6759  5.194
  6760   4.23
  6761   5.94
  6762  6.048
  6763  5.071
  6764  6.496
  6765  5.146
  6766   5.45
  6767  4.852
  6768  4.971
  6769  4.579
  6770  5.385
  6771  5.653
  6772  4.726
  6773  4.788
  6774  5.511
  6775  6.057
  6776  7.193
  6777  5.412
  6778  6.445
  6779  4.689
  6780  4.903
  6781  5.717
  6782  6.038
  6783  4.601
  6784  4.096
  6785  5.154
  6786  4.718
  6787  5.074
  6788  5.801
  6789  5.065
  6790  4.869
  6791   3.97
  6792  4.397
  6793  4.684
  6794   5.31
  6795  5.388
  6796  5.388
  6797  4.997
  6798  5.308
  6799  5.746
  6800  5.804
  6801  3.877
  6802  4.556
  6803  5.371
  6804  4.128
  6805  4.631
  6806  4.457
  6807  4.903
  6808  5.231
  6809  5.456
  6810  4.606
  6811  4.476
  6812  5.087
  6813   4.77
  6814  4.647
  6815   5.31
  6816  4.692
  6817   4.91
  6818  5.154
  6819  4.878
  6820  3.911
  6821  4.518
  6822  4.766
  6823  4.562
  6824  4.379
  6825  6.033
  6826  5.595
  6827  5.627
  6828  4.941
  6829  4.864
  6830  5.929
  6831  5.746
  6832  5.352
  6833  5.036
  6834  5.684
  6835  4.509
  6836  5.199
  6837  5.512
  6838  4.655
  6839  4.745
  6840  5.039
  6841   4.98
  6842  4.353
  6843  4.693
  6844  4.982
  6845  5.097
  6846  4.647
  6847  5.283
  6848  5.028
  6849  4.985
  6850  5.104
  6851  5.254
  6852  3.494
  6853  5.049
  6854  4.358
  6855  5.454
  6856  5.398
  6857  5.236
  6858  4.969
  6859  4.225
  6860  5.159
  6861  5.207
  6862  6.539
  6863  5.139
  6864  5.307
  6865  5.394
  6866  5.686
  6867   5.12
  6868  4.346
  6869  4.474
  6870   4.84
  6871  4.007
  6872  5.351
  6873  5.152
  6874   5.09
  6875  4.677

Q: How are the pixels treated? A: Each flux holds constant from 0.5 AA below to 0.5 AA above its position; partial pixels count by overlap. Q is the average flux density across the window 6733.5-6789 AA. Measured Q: 5.19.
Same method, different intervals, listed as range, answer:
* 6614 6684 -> 5.12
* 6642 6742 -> 5.03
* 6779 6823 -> 4.91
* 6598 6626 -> 5.41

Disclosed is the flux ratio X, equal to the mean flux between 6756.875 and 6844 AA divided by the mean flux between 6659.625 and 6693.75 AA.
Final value 1.0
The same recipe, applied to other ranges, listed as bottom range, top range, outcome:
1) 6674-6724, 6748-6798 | 1.07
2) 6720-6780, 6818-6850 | 0.96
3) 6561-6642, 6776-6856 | 0.97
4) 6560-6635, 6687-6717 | 0.95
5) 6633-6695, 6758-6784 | 1.08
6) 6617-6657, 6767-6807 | 0.98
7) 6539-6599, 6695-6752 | 1.02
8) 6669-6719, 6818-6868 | 1.04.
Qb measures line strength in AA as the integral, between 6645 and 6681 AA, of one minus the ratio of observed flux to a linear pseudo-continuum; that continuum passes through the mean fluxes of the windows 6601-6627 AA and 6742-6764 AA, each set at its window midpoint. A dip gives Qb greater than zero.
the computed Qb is 1.91 AA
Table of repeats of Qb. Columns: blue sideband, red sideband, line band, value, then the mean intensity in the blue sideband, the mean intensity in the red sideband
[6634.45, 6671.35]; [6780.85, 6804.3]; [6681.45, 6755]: 0.7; 5.14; 5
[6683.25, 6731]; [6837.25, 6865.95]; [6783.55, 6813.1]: 0.4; 4.94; 5.01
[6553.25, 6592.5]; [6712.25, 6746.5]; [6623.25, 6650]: -1.0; 4.92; 5.17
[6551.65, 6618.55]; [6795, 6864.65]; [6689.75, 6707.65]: 1.1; 5.11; 5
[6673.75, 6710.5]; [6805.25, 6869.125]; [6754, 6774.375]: -0.9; 4.76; 5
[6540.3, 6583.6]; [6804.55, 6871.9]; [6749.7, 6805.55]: -1.7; 4.95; 4.98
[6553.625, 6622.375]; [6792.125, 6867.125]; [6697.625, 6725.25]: 1.2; 5.14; 5.02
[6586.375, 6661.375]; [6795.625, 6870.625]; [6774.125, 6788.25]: -1.0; 5.25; 4.99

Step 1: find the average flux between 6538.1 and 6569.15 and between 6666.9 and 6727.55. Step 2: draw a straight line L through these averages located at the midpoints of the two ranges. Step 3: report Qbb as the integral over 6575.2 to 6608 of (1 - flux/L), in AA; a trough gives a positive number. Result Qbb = -2.91 AA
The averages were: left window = 4.88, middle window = 5.32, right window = 4.89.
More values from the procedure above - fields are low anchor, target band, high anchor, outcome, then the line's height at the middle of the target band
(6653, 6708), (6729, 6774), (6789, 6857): -2.5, 4.91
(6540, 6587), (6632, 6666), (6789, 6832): -0.9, 4.98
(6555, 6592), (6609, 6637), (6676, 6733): -2.5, 4.9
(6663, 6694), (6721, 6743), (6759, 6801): -0.8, 5.07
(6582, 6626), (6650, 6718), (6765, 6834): 4.5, 5.25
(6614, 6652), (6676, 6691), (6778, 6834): 1.6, 5.17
